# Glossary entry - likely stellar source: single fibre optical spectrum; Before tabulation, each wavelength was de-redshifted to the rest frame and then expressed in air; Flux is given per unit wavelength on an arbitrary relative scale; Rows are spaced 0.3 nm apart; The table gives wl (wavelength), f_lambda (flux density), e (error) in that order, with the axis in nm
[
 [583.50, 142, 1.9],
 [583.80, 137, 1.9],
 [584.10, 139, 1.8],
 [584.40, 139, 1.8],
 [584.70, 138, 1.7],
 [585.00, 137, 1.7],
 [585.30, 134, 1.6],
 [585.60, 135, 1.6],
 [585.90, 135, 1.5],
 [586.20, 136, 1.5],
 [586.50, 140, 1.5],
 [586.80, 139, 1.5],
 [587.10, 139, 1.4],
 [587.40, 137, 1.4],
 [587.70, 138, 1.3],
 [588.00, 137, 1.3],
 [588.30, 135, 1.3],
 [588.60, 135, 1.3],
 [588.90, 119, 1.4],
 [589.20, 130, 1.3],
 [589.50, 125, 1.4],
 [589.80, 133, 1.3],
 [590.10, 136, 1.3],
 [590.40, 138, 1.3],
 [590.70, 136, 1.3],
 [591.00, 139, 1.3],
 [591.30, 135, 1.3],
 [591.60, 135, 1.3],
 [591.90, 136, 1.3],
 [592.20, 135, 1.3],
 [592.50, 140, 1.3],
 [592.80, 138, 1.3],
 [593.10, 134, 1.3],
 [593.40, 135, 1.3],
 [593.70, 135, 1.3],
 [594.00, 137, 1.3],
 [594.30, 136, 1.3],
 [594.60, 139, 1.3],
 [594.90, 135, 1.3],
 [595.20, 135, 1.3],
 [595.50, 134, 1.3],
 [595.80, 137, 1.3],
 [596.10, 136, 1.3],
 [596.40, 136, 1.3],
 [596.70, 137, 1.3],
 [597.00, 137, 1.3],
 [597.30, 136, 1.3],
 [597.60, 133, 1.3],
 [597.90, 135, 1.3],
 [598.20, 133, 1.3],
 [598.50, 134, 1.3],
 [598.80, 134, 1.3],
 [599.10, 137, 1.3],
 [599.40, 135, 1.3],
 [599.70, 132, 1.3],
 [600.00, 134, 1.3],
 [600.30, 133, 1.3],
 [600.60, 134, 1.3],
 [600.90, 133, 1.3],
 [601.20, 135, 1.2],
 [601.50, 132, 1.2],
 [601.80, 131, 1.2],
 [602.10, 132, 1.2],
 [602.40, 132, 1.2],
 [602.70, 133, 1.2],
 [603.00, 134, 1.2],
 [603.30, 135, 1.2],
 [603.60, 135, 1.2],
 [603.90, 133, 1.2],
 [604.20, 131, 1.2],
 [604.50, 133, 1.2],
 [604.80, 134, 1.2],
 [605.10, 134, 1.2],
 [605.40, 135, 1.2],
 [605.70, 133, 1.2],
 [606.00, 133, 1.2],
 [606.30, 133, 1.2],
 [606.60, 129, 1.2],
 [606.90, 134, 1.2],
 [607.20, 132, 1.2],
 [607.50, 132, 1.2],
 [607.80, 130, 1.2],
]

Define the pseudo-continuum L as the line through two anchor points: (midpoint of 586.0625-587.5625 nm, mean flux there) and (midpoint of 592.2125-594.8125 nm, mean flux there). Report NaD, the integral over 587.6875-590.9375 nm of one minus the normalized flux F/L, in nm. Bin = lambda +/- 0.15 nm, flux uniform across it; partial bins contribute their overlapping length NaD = 0.112 nm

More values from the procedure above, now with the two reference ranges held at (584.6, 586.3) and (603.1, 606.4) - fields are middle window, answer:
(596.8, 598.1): -0.01 nm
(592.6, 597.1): -0.05 nm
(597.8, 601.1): 0.00 nm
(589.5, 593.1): -0.02 nm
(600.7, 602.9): 0.02 nm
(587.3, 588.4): -0.01 nm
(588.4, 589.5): 0.06 nm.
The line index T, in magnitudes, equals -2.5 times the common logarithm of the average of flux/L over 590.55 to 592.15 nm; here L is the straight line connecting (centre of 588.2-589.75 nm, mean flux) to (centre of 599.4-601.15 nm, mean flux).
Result -0.051 mag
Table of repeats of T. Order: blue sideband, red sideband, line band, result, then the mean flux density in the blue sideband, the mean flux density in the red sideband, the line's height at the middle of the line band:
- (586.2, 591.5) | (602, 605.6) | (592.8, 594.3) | -0.01 mag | 135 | 133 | 134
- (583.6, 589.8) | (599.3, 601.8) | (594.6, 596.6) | -0.01 mag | 135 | 133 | 134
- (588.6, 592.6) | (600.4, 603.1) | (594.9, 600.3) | -0.01 mag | 134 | 133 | 133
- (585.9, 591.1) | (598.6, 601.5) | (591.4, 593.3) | -0.01 mag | 135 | 134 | 135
